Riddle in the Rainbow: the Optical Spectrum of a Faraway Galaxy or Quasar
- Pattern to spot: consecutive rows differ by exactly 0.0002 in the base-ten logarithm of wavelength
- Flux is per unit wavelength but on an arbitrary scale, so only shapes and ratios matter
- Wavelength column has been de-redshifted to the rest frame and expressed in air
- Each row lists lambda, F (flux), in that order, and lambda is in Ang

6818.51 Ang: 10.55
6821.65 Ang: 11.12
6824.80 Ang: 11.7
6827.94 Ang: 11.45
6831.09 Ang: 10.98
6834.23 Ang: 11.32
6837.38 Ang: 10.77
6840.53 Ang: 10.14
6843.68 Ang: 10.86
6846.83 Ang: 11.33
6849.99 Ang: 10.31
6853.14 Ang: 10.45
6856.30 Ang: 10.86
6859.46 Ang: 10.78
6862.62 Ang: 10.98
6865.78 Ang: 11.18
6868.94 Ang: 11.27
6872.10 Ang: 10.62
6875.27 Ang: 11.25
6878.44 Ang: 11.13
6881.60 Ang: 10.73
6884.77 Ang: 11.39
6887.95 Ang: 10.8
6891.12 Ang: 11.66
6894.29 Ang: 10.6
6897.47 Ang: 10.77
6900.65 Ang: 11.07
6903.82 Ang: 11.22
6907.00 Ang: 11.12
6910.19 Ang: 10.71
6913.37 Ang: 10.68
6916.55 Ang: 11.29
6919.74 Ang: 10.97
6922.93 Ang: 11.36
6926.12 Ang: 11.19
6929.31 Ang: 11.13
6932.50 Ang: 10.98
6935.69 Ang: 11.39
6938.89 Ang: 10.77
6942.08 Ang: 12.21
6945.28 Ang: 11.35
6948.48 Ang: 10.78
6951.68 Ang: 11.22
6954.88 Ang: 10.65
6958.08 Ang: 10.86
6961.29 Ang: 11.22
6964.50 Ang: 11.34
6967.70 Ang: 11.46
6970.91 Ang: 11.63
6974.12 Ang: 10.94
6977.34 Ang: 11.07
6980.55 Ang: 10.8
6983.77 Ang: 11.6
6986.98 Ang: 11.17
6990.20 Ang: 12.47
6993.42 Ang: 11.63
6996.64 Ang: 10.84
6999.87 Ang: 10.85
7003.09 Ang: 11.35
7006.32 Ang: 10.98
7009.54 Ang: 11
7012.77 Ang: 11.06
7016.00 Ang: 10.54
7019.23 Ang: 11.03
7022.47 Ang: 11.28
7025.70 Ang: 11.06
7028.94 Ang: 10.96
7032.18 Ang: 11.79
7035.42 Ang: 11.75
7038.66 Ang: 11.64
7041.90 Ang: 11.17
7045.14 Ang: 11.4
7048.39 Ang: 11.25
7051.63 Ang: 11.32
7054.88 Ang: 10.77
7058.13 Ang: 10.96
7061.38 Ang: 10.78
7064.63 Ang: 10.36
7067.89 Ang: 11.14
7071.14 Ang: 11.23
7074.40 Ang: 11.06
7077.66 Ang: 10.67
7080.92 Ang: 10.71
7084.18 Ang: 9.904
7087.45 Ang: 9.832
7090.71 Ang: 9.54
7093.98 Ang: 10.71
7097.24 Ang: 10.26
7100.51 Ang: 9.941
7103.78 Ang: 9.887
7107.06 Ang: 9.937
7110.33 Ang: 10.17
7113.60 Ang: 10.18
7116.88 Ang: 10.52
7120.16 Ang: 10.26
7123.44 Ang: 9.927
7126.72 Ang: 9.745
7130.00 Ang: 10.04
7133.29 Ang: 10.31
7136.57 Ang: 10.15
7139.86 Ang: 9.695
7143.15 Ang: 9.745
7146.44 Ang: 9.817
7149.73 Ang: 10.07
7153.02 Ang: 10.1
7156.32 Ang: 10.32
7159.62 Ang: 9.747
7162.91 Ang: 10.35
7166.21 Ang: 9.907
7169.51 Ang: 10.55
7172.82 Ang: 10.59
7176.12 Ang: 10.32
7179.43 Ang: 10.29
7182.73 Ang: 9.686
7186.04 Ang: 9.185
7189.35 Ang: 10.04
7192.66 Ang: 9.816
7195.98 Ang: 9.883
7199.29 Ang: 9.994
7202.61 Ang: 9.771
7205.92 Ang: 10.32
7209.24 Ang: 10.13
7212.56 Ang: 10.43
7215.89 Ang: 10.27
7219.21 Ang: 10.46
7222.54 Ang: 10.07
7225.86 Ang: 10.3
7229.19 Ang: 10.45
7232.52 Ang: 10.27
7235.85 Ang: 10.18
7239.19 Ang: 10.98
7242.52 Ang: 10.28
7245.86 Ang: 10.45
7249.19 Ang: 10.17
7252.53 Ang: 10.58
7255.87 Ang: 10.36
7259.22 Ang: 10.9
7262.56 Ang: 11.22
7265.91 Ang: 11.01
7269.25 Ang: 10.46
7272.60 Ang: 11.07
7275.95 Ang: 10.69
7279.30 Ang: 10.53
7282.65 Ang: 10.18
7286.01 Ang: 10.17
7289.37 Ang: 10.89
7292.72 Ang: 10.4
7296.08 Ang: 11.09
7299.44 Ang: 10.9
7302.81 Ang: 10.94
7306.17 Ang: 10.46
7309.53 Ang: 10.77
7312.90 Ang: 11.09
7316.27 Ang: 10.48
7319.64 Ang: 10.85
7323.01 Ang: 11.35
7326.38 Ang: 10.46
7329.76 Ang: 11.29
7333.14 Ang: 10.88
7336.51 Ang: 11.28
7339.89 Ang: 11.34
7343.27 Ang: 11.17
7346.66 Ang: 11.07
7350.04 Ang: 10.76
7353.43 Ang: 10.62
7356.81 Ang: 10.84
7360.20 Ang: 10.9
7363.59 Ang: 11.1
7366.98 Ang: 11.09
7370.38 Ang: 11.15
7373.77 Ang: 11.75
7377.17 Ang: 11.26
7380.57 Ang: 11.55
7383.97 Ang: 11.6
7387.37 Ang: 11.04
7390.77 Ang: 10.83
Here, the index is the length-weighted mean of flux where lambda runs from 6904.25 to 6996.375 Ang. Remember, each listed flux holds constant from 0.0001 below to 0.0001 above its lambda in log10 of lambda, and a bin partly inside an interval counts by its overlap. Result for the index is 11.2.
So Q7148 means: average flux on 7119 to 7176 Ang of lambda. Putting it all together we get 10.1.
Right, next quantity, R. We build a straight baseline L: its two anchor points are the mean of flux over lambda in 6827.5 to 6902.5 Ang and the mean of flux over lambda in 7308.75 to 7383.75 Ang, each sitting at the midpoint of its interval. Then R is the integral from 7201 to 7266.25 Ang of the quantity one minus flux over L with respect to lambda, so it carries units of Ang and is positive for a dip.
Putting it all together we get 3.6 Ang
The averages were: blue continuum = 10.9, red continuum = 11.1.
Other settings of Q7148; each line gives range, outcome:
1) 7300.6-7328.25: 10.8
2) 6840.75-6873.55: 10.8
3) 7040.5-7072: 11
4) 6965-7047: 11.3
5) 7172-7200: 9.96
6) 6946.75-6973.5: 11.1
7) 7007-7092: 10.9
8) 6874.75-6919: 11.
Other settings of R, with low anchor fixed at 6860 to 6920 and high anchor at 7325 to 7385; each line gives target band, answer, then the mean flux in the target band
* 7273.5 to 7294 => 1.11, 10.5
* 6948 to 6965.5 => 0.03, 11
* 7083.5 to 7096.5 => 1.22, 10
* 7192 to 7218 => 2.32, 10.1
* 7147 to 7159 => 1.06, 10.1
